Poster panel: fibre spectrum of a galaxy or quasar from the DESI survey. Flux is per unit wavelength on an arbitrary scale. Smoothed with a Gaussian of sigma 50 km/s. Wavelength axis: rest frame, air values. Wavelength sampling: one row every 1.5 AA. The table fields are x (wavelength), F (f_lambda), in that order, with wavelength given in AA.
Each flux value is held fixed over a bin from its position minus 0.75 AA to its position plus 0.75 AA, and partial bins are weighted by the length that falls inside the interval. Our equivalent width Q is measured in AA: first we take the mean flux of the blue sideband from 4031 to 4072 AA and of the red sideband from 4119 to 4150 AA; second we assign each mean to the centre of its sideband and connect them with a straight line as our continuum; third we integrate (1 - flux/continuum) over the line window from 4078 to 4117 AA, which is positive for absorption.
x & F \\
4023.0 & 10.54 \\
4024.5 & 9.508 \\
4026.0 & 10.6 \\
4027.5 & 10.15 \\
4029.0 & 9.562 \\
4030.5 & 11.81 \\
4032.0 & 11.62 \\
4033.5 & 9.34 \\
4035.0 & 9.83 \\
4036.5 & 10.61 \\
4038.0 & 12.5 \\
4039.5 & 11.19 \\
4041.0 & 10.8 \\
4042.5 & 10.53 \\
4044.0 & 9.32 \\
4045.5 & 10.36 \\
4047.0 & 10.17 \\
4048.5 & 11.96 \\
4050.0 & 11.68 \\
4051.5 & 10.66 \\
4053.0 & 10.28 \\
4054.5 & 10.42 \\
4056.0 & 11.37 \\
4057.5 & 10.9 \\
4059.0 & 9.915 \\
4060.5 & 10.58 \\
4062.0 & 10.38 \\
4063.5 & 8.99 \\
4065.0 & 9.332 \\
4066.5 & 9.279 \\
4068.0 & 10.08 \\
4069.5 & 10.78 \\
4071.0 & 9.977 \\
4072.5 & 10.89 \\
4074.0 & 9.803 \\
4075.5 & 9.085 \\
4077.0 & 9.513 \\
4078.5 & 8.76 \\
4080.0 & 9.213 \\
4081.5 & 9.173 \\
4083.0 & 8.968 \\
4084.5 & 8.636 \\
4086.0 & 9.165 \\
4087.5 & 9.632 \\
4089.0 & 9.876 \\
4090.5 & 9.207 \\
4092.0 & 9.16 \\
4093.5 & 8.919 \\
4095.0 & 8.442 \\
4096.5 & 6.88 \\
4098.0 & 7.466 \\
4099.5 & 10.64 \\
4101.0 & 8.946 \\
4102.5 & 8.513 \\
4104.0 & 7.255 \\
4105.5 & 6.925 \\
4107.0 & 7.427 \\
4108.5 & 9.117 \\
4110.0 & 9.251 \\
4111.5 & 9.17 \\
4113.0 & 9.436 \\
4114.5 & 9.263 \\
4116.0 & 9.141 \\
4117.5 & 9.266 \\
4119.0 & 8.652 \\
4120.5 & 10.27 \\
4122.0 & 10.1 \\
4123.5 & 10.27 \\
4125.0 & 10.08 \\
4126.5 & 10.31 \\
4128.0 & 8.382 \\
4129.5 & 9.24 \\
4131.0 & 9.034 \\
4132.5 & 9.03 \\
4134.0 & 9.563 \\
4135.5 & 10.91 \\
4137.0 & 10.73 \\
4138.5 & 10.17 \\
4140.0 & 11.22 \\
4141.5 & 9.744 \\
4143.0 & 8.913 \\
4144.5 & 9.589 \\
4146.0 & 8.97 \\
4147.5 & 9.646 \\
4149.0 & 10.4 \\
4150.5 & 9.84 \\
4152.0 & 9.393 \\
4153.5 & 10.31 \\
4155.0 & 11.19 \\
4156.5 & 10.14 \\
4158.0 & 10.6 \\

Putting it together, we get 5.06 AA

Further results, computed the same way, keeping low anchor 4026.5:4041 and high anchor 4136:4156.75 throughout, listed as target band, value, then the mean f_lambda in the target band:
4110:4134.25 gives 1.8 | 9.44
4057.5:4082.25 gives 1.7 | 9.77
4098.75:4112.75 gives 2.3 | 8.61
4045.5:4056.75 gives -0.3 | 10.9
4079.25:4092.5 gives 1.5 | 9.23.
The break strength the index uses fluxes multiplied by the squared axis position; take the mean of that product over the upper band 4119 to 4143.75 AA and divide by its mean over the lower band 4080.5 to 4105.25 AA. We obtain 1.1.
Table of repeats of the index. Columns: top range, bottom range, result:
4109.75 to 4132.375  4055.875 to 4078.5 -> 0.97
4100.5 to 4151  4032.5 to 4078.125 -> 0.94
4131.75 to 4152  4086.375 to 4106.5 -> 1.17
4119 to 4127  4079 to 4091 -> 1.11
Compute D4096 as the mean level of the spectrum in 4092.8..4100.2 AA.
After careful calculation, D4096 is 8.45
